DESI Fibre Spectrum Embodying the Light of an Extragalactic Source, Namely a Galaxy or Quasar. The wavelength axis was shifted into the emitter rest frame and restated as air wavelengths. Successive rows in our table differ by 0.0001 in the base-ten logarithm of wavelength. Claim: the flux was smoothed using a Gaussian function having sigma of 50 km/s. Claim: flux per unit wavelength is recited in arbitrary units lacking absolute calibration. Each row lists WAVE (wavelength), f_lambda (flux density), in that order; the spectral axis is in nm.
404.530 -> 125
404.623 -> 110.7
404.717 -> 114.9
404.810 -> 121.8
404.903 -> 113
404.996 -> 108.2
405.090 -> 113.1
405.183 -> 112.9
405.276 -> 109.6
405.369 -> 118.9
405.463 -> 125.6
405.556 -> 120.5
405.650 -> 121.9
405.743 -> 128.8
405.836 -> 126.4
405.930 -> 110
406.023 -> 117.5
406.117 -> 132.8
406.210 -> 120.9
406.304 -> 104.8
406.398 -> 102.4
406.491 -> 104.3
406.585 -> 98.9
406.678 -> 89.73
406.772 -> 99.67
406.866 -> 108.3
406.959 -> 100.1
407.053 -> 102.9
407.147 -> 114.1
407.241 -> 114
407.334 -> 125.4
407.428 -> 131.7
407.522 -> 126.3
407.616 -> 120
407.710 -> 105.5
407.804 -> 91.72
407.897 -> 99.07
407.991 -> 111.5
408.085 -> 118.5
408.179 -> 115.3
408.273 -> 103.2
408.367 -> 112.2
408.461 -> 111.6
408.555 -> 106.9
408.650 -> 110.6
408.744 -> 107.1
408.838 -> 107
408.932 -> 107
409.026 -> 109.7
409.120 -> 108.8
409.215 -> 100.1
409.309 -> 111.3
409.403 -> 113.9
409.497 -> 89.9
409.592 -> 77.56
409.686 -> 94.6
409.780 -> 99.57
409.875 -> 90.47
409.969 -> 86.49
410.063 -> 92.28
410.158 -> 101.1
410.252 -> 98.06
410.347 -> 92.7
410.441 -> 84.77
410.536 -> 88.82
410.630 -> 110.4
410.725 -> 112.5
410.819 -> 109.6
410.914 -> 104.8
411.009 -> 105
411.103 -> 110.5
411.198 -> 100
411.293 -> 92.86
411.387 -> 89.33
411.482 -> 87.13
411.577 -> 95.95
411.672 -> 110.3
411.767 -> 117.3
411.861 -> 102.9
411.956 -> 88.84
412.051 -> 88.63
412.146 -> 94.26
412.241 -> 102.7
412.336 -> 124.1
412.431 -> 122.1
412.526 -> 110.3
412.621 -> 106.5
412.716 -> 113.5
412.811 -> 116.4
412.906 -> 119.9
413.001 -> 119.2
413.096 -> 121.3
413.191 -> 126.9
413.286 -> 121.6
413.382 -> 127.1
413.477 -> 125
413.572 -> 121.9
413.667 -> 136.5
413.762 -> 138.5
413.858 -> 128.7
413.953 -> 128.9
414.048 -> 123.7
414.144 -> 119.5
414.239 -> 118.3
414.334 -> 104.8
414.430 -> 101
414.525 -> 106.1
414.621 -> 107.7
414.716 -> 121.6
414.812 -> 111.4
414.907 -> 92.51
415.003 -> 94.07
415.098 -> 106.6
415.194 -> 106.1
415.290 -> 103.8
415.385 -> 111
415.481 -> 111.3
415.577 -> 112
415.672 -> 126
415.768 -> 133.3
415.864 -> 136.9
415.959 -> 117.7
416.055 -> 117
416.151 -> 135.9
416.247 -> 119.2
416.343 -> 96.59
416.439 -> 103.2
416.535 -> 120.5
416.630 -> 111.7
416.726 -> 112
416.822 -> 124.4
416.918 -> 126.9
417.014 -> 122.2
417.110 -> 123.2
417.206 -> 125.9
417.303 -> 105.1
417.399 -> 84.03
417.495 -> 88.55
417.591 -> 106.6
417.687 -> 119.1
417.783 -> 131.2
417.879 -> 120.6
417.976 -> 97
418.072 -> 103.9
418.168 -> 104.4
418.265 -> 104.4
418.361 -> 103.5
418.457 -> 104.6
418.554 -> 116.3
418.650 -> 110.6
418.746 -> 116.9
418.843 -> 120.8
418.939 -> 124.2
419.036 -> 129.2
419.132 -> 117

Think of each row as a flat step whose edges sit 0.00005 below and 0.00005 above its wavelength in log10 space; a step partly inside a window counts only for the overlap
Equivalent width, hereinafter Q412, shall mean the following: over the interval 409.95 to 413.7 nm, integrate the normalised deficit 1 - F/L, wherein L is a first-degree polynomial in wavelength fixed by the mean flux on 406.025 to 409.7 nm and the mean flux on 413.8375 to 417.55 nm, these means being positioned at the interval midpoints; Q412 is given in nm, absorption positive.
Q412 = 0.134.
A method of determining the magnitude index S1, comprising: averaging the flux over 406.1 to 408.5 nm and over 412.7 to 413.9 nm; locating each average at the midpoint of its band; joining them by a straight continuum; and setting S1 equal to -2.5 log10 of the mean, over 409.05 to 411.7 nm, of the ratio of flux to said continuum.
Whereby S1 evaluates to 0.19 mag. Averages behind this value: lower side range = 110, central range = 98.5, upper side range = 125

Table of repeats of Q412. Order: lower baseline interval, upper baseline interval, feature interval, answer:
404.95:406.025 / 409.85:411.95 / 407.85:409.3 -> -0.02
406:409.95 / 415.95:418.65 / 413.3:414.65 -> -0.13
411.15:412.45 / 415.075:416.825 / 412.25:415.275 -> -0.25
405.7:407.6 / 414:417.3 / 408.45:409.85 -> 0.13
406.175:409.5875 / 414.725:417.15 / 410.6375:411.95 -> 0.10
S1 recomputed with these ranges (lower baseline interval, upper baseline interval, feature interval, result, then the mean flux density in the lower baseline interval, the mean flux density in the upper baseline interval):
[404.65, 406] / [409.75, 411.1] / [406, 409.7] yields 0.00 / 117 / 98.7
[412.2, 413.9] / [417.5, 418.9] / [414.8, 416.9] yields 0.01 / 121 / 111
